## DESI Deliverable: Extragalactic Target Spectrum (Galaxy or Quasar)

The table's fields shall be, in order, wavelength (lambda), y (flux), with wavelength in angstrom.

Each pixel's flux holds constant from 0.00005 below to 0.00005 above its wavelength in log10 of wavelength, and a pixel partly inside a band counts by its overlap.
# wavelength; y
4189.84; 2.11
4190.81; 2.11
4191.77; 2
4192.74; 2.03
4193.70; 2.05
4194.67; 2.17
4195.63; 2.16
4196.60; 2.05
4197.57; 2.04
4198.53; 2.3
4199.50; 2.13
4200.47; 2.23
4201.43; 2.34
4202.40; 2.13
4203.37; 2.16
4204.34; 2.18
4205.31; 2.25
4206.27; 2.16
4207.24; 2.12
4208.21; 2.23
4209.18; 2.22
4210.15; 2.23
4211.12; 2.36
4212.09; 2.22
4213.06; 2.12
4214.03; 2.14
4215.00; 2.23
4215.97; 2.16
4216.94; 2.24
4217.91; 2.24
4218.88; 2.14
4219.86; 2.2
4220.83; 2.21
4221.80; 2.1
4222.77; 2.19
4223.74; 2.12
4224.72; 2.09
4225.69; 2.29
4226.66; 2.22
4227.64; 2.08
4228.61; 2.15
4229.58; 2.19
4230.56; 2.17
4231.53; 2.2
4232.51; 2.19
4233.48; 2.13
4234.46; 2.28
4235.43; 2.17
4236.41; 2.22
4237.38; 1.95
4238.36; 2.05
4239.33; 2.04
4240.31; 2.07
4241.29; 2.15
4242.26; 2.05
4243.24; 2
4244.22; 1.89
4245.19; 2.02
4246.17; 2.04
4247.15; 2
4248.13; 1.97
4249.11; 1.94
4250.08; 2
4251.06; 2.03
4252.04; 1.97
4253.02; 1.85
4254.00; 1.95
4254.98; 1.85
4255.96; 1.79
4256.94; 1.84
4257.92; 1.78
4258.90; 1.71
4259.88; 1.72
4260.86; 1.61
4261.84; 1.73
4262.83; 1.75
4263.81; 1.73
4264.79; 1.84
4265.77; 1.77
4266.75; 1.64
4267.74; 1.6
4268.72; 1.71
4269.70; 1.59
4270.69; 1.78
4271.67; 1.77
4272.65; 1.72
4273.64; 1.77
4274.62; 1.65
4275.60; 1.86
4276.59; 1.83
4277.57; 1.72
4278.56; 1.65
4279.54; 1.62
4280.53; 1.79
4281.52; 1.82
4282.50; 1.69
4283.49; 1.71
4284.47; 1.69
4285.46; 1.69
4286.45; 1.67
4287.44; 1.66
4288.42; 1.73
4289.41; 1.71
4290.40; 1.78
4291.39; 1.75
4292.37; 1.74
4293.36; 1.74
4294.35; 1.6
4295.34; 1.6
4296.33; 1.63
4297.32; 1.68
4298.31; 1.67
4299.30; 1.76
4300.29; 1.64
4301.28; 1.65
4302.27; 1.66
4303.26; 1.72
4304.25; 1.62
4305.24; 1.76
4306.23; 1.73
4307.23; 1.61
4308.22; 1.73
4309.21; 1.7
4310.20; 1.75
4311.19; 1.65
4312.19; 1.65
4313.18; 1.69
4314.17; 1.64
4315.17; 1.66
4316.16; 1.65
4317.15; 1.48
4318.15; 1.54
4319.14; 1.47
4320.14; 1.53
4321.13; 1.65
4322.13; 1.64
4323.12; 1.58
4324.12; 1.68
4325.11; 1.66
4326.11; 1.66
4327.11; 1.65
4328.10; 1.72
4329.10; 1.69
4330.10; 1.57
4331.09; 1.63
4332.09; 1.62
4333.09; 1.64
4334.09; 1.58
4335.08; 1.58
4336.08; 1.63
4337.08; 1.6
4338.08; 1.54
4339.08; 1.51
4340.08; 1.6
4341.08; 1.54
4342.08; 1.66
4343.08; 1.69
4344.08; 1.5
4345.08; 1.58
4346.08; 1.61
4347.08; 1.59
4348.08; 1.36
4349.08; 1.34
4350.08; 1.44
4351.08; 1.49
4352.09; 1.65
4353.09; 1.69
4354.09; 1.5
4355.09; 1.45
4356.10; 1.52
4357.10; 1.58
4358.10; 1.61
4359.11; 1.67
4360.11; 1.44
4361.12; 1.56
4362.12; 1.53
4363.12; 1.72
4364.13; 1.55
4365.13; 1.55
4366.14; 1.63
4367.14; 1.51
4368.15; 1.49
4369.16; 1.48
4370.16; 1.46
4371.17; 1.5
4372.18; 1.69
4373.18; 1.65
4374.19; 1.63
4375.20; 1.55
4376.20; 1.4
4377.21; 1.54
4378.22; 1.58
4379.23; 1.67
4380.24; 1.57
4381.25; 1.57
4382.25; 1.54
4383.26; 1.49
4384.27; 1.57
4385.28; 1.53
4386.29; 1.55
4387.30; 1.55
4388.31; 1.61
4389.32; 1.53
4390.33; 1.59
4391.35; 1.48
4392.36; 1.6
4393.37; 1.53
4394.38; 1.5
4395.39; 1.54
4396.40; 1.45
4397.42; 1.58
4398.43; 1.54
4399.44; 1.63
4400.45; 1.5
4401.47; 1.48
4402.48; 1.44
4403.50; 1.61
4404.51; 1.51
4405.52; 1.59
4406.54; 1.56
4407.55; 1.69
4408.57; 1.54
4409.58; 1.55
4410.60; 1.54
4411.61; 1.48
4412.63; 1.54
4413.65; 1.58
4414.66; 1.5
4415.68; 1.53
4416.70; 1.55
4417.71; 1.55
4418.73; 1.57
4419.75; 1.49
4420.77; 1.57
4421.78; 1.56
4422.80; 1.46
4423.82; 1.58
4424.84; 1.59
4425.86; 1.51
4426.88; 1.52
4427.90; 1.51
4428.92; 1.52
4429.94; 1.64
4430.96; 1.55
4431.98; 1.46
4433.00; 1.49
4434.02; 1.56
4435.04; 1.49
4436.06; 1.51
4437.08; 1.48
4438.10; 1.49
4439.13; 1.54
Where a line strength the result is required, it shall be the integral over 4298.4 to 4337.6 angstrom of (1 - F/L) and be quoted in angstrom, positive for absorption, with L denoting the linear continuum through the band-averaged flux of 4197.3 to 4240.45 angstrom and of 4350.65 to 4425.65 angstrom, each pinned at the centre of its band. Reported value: 3.62 angstrom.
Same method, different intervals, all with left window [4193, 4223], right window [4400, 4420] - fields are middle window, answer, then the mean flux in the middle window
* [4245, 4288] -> 4.6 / 1.78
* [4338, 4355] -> 1.9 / 1.54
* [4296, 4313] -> 1.7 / 1.68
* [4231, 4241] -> -0.2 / 2.13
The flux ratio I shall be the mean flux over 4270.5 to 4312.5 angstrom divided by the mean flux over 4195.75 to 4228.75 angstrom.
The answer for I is 0.8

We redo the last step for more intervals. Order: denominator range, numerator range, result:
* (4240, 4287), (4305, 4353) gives 0.89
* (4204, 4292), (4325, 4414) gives 0.80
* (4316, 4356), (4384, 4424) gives 0.98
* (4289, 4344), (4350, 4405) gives 0.94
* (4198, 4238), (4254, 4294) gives 0.79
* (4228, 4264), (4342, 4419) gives 0.78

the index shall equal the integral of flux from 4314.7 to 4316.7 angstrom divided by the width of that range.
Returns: 1.66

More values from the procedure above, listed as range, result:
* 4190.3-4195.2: 2.07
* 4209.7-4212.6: 2.27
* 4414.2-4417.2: 1.52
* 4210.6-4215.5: 2.21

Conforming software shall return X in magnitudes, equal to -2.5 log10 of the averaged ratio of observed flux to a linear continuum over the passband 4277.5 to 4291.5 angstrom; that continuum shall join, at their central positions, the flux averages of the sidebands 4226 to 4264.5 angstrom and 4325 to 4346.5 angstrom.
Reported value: 0.07 mag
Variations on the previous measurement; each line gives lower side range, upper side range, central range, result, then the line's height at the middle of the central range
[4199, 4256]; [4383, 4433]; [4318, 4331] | 0.12 mag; 1.81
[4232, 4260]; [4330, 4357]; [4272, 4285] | 0.07 mag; 1.85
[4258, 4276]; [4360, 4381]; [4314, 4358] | 0.02 mag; 1.61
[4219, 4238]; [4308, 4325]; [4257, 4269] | 0.14 mag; 1.95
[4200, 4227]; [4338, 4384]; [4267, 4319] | 0.10 mag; 1.85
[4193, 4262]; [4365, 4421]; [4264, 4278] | 0.13 mag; 1.95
